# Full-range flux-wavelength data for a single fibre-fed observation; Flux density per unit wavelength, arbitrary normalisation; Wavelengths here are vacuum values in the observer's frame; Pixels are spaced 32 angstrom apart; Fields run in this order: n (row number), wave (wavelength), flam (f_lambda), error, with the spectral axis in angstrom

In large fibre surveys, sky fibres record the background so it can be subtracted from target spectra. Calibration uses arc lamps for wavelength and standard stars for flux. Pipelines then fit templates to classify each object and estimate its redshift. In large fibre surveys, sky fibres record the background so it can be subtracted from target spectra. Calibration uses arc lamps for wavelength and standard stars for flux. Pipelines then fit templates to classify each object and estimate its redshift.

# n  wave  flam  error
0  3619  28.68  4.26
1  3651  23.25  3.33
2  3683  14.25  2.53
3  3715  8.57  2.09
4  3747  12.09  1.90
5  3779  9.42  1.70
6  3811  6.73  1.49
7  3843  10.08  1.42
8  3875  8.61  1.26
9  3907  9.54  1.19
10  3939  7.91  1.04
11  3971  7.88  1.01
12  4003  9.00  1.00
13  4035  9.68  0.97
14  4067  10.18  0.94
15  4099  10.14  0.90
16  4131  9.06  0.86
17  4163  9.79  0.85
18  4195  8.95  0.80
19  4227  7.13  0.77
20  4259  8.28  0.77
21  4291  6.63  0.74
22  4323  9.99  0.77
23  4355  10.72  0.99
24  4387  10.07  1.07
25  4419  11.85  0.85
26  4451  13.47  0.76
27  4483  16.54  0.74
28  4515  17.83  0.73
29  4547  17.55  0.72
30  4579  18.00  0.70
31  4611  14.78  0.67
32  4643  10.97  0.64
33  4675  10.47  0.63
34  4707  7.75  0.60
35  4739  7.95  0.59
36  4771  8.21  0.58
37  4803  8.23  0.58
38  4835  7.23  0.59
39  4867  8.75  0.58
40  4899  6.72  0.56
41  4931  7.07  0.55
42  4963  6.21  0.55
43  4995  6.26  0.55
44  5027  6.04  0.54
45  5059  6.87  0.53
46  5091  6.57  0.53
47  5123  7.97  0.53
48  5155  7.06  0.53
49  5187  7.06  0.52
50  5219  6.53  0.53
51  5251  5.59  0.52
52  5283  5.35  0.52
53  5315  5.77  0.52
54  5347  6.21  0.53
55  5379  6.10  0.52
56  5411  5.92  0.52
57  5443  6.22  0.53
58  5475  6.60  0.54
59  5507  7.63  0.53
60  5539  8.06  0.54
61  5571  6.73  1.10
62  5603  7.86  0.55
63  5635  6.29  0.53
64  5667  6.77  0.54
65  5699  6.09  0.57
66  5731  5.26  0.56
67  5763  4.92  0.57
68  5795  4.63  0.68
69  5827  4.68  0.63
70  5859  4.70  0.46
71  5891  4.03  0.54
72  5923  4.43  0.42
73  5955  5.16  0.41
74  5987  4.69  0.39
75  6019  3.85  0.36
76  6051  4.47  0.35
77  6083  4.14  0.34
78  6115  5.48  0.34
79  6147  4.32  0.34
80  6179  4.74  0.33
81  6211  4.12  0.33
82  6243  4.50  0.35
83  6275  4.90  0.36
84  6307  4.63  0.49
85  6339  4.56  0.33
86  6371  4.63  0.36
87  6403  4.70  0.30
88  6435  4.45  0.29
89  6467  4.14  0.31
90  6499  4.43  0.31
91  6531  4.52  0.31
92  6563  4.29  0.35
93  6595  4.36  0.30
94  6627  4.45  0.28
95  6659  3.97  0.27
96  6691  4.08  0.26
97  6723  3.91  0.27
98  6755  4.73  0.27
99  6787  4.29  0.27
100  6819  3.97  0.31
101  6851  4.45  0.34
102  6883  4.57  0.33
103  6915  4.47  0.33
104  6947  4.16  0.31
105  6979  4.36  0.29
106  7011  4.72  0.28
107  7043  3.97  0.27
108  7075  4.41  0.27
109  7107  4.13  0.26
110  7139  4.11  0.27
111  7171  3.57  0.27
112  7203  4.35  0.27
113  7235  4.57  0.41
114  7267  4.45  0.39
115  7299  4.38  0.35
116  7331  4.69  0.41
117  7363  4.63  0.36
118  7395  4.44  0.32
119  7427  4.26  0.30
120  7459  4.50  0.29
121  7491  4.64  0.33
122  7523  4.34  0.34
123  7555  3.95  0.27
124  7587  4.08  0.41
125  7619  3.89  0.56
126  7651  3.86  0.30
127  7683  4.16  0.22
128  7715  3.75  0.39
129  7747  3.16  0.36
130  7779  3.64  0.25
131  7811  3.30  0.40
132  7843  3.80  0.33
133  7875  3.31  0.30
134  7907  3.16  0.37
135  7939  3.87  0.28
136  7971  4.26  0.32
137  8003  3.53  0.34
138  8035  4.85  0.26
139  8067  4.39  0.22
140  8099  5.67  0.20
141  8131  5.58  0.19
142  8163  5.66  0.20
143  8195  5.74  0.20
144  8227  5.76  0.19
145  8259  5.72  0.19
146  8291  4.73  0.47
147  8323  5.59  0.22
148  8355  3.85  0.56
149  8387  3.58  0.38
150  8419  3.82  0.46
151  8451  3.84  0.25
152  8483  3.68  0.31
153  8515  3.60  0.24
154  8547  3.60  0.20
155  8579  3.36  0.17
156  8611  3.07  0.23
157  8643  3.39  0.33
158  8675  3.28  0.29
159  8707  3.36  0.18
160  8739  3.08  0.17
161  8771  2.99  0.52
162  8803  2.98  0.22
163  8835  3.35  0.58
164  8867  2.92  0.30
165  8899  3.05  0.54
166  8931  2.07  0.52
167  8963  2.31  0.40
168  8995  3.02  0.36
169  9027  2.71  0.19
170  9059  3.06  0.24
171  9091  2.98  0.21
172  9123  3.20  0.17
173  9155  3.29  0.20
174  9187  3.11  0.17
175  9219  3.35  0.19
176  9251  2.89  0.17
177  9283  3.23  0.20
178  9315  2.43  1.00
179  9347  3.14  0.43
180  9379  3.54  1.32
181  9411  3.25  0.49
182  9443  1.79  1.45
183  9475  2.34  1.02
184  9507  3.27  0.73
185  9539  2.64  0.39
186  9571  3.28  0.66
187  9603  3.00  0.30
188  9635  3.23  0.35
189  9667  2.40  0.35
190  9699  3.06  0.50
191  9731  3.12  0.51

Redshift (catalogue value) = 1.93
